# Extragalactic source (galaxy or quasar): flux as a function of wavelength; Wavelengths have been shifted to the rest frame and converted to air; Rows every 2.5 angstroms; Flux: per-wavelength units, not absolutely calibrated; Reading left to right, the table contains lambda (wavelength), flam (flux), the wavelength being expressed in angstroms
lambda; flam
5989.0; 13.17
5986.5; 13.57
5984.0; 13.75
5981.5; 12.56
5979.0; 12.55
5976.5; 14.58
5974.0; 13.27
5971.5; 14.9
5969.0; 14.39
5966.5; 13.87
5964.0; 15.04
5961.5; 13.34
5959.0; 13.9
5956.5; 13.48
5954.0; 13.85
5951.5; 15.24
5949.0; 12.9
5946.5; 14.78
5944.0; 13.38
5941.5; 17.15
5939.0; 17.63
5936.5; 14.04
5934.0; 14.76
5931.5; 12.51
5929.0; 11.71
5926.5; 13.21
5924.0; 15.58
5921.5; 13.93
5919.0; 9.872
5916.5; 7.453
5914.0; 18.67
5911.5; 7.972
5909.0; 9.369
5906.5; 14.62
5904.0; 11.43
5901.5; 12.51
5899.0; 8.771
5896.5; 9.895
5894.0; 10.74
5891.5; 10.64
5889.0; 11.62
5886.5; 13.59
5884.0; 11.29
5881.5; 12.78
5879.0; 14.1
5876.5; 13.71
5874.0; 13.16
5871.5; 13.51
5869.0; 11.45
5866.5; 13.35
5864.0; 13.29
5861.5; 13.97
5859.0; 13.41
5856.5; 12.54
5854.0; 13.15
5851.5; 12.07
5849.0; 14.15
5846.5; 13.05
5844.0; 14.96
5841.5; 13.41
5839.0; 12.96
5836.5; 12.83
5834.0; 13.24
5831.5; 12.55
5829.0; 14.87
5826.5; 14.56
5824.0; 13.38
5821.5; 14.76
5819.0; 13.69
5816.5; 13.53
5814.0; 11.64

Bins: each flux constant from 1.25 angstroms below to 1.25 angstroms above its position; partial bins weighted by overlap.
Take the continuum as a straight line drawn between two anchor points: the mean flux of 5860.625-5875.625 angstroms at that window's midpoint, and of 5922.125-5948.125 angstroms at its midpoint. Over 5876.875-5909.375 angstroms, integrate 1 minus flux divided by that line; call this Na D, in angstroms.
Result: 4.4 angstroms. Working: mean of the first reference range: 13.1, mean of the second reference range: 14.4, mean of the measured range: 11.8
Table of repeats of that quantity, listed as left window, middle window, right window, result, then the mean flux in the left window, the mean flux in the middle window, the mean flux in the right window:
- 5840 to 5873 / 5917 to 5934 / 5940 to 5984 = 1.34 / 13.3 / 12.7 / 14.1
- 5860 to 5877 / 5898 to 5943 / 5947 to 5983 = 2.30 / 13.2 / 12.9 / 13.9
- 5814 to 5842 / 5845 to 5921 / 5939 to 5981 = 8.73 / 13.5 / 12.2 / 14.2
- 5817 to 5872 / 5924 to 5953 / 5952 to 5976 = -0.89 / 13.4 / 14.4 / 14.1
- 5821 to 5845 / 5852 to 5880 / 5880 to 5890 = -0.74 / 13.7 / 13.2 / 12.4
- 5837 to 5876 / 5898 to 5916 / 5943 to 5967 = 2.45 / 13.2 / 11.8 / 14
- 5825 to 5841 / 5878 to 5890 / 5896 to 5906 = -1.07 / 13.5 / 12.7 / 11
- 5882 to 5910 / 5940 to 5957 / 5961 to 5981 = -1.69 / 11.4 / 14.5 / 14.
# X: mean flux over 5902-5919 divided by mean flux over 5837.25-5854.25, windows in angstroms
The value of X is 0.9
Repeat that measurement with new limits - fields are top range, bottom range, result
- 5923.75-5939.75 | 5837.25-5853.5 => 1.05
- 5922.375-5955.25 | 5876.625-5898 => 1.21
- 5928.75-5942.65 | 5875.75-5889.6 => 1.15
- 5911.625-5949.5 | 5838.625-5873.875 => 1.03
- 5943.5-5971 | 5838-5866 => 1.05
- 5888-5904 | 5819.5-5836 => 0.78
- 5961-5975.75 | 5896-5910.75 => 1.28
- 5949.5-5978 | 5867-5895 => 1.13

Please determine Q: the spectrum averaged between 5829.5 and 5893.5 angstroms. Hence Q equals 13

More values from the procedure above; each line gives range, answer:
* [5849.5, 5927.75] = 12.3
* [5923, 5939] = 13.9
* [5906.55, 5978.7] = 13.6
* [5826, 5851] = 13.6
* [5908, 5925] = 11.8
